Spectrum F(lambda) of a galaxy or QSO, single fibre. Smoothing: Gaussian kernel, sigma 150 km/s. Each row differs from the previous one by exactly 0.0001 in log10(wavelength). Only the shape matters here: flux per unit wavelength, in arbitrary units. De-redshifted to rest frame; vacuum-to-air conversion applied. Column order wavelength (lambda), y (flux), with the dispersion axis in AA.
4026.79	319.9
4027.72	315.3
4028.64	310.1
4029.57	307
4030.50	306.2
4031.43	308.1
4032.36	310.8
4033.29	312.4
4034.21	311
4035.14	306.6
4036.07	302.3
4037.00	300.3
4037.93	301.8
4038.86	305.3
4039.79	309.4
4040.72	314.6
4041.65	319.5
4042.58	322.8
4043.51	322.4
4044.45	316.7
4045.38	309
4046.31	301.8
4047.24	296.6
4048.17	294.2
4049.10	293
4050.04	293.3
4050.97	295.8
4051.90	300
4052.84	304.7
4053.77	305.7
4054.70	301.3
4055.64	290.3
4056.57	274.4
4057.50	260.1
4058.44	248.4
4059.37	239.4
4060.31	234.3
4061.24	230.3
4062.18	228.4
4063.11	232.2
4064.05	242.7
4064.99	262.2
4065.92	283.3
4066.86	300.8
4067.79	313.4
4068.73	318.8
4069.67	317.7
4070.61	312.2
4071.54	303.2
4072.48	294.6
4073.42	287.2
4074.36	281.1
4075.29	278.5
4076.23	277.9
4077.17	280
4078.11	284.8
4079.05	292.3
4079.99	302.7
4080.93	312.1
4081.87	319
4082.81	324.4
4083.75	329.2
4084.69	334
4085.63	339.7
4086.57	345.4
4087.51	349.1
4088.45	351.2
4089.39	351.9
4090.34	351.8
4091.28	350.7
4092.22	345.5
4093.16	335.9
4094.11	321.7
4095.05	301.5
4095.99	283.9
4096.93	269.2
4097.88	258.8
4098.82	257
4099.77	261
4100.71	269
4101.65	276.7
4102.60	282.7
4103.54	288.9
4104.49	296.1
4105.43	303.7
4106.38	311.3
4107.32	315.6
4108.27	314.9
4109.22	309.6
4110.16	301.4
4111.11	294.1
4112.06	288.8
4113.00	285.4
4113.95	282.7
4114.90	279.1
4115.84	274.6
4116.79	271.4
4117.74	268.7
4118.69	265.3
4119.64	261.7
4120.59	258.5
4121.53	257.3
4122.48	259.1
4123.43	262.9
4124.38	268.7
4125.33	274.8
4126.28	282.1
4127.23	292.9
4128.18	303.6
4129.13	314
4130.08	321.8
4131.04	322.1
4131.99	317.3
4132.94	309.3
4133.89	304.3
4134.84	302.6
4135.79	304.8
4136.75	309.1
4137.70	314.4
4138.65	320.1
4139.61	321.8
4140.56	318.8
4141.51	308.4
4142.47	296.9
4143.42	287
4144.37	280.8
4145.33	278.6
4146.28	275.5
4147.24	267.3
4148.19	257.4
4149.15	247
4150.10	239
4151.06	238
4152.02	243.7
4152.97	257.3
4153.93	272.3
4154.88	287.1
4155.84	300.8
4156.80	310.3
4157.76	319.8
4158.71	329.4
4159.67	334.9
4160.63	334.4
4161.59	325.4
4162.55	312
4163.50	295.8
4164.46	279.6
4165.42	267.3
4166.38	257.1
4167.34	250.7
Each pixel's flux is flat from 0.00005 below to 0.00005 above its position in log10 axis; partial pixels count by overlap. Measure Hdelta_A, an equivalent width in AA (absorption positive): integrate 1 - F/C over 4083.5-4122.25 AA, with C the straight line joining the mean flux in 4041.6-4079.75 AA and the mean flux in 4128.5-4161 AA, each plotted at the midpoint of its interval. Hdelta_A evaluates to -1.2 AA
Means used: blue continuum 286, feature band 299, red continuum 295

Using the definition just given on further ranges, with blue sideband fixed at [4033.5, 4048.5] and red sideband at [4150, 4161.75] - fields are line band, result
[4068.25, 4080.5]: 0.37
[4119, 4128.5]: 0.81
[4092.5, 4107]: 0.55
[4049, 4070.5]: 2.02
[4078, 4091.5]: -1.23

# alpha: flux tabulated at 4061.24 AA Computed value 230.3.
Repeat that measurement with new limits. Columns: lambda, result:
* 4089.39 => 351.9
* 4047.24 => 296.6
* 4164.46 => 279.6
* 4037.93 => 301.8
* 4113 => 285.4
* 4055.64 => 290.3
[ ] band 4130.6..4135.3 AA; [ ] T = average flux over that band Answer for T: 311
